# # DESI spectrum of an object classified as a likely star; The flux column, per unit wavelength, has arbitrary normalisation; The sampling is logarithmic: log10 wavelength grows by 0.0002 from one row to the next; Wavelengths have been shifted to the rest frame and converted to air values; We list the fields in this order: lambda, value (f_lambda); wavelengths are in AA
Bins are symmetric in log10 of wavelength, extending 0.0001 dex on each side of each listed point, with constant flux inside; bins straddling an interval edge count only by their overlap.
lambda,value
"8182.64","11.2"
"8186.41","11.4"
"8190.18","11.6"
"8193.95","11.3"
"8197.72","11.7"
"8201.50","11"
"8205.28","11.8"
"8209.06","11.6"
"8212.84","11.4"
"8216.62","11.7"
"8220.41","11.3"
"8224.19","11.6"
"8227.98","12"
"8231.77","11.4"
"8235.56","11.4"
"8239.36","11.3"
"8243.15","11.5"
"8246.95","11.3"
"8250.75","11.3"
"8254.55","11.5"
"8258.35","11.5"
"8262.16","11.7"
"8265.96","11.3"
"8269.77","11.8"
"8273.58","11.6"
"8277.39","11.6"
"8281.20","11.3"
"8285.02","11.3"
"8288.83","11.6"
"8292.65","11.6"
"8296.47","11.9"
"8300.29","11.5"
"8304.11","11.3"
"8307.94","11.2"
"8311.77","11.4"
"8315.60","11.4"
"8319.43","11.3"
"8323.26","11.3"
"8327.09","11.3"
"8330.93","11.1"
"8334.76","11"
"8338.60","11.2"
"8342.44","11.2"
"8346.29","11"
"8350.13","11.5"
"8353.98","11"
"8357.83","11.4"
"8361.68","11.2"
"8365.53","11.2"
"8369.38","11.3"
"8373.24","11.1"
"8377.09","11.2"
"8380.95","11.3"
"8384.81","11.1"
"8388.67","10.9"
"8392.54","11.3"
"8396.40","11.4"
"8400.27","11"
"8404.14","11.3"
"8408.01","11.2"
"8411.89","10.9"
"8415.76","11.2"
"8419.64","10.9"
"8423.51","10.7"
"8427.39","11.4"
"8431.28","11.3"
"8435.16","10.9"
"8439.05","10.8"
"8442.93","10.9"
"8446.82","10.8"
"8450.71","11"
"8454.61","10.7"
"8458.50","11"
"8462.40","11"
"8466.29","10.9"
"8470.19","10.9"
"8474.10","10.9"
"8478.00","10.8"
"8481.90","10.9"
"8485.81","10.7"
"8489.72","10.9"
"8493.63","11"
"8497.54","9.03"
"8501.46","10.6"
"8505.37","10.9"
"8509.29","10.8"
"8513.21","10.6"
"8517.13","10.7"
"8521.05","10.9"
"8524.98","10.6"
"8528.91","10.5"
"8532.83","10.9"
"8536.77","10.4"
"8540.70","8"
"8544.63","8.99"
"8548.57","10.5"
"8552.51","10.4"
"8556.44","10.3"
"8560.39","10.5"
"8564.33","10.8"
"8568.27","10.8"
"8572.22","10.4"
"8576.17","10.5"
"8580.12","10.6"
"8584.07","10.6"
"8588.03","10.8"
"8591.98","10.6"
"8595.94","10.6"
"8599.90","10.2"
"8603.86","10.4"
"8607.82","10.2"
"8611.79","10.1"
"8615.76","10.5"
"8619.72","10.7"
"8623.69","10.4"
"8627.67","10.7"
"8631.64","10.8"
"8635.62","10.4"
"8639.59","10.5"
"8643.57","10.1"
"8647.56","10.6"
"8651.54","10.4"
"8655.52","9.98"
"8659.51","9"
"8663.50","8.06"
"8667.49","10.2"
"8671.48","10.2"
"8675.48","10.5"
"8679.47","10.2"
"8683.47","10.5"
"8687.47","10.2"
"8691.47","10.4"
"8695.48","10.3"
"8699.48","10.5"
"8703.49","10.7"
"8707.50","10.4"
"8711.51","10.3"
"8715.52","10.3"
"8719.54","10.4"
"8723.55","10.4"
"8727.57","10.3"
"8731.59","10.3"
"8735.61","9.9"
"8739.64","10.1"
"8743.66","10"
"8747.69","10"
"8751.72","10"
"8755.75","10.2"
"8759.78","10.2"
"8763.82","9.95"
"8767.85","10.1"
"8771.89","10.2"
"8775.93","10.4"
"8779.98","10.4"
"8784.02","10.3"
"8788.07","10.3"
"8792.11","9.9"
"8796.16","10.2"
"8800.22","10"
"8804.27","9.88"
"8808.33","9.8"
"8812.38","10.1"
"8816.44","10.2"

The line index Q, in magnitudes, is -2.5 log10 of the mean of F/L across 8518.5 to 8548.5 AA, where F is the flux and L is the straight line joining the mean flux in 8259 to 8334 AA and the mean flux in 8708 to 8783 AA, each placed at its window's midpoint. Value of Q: 0.07 mag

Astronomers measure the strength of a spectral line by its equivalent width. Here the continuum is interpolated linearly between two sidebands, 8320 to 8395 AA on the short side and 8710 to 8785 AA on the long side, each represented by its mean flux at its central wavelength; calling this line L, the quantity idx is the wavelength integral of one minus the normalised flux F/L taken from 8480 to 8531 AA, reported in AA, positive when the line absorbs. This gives 0.9 AA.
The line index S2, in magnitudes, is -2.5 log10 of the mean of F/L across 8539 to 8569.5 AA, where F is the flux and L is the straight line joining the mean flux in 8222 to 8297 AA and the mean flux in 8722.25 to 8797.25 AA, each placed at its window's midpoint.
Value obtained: 0.07 mag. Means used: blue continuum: 11.5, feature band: 10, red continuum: 10.2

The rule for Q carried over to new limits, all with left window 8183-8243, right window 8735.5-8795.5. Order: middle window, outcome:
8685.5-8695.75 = 0.00 mag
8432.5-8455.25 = 0.01 mag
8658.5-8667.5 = 0.17 mag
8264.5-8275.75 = -0.02 mag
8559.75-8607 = 0.00 mag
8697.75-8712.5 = -0.02 mag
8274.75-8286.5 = -0.01 mag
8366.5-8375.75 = -0.01 mag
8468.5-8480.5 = 0.00 mag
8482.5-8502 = 0.04 mag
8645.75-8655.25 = 0.00 mag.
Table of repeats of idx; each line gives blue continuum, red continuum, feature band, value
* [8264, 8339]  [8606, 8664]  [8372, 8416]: -0.3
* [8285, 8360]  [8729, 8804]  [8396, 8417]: -0.1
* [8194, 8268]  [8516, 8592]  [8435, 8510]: -0.8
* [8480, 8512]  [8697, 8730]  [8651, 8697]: 2.1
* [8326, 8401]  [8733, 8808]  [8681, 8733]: -0.6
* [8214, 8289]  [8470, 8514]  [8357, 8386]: -0.4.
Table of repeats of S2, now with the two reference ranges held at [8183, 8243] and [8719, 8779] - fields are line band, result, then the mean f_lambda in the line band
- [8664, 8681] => 0.03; 10.1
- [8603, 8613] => 0.03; 10.2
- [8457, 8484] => -0.01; 10.9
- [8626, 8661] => 0.01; 10.3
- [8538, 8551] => 0.15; 9.28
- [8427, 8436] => -0.02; 11.2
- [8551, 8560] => 0.03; 10.4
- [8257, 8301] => -0.02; 11.6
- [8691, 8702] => -0.01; 10.4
